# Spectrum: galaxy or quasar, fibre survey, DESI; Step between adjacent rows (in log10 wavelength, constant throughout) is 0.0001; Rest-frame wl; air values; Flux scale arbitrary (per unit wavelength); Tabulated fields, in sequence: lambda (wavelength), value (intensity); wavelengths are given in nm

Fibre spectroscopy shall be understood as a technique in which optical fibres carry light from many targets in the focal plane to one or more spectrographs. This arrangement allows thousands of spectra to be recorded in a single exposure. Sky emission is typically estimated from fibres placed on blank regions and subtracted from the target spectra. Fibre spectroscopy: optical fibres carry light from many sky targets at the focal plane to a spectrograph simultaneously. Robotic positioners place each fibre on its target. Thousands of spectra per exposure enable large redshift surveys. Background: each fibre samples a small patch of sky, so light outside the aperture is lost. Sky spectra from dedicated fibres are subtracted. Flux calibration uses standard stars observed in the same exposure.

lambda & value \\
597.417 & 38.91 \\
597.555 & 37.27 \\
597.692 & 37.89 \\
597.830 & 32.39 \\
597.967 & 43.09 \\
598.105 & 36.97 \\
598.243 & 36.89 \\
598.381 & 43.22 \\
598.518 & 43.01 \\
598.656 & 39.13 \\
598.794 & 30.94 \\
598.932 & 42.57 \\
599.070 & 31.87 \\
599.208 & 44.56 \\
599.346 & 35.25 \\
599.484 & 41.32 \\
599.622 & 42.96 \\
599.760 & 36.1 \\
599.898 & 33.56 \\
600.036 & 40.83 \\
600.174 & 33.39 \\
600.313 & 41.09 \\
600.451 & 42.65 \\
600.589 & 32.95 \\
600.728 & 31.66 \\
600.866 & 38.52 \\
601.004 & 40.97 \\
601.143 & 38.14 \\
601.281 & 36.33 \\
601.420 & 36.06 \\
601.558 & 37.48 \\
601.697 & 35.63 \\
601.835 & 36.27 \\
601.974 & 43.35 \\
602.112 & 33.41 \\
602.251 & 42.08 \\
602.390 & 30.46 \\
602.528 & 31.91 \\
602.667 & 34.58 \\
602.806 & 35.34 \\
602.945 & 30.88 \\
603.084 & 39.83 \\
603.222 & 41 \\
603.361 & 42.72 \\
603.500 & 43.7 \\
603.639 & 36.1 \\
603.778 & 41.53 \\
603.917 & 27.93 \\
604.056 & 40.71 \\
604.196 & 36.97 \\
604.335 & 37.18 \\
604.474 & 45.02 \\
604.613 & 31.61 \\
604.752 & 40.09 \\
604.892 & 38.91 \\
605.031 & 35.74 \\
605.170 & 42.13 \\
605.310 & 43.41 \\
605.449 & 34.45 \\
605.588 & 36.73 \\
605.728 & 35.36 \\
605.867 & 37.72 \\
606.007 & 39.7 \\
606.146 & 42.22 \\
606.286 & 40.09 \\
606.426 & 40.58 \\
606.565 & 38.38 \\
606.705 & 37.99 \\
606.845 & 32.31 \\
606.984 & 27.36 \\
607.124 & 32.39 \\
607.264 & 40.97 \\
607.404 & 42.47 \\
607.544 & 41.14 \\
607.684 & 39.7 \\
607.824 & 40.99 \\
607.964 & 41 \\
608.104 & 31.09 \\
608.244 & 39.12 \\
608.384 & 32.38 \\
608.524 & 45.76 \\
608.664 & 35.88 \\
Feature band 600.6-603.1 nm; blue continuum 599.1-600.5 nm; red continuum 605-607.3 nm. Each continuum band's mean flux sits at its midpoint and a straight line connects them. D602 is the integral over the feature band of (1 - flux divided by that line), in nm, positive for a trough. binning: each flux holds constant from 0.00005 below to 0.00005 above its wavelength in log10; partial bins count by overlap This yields 0.15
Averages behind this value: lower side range 38.9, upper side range 37.5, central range 36.1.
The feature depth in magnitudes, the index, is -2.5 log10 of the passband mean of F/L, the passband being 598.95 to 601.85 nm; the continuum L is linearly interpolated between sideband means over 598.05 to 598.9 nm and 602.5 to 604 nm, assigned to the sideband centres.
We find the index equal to 0.01 mag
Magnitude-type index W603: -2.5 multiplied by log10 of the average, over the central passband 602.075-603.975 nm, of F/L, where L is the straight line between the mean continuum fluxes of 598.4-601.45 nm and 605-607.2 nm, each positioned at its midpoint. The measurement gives 0.03 mag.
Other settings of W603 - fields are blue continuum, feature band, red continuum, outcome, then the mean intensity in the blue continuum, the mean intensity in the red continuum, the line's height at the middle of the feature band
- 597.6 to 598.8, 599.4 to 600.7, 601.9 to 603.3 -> -0.013 mag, 38.6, 36.3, 37.6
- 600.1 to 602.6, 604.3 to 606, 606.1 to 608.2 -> -0.022 mag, 36.8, 37.9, 37.5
